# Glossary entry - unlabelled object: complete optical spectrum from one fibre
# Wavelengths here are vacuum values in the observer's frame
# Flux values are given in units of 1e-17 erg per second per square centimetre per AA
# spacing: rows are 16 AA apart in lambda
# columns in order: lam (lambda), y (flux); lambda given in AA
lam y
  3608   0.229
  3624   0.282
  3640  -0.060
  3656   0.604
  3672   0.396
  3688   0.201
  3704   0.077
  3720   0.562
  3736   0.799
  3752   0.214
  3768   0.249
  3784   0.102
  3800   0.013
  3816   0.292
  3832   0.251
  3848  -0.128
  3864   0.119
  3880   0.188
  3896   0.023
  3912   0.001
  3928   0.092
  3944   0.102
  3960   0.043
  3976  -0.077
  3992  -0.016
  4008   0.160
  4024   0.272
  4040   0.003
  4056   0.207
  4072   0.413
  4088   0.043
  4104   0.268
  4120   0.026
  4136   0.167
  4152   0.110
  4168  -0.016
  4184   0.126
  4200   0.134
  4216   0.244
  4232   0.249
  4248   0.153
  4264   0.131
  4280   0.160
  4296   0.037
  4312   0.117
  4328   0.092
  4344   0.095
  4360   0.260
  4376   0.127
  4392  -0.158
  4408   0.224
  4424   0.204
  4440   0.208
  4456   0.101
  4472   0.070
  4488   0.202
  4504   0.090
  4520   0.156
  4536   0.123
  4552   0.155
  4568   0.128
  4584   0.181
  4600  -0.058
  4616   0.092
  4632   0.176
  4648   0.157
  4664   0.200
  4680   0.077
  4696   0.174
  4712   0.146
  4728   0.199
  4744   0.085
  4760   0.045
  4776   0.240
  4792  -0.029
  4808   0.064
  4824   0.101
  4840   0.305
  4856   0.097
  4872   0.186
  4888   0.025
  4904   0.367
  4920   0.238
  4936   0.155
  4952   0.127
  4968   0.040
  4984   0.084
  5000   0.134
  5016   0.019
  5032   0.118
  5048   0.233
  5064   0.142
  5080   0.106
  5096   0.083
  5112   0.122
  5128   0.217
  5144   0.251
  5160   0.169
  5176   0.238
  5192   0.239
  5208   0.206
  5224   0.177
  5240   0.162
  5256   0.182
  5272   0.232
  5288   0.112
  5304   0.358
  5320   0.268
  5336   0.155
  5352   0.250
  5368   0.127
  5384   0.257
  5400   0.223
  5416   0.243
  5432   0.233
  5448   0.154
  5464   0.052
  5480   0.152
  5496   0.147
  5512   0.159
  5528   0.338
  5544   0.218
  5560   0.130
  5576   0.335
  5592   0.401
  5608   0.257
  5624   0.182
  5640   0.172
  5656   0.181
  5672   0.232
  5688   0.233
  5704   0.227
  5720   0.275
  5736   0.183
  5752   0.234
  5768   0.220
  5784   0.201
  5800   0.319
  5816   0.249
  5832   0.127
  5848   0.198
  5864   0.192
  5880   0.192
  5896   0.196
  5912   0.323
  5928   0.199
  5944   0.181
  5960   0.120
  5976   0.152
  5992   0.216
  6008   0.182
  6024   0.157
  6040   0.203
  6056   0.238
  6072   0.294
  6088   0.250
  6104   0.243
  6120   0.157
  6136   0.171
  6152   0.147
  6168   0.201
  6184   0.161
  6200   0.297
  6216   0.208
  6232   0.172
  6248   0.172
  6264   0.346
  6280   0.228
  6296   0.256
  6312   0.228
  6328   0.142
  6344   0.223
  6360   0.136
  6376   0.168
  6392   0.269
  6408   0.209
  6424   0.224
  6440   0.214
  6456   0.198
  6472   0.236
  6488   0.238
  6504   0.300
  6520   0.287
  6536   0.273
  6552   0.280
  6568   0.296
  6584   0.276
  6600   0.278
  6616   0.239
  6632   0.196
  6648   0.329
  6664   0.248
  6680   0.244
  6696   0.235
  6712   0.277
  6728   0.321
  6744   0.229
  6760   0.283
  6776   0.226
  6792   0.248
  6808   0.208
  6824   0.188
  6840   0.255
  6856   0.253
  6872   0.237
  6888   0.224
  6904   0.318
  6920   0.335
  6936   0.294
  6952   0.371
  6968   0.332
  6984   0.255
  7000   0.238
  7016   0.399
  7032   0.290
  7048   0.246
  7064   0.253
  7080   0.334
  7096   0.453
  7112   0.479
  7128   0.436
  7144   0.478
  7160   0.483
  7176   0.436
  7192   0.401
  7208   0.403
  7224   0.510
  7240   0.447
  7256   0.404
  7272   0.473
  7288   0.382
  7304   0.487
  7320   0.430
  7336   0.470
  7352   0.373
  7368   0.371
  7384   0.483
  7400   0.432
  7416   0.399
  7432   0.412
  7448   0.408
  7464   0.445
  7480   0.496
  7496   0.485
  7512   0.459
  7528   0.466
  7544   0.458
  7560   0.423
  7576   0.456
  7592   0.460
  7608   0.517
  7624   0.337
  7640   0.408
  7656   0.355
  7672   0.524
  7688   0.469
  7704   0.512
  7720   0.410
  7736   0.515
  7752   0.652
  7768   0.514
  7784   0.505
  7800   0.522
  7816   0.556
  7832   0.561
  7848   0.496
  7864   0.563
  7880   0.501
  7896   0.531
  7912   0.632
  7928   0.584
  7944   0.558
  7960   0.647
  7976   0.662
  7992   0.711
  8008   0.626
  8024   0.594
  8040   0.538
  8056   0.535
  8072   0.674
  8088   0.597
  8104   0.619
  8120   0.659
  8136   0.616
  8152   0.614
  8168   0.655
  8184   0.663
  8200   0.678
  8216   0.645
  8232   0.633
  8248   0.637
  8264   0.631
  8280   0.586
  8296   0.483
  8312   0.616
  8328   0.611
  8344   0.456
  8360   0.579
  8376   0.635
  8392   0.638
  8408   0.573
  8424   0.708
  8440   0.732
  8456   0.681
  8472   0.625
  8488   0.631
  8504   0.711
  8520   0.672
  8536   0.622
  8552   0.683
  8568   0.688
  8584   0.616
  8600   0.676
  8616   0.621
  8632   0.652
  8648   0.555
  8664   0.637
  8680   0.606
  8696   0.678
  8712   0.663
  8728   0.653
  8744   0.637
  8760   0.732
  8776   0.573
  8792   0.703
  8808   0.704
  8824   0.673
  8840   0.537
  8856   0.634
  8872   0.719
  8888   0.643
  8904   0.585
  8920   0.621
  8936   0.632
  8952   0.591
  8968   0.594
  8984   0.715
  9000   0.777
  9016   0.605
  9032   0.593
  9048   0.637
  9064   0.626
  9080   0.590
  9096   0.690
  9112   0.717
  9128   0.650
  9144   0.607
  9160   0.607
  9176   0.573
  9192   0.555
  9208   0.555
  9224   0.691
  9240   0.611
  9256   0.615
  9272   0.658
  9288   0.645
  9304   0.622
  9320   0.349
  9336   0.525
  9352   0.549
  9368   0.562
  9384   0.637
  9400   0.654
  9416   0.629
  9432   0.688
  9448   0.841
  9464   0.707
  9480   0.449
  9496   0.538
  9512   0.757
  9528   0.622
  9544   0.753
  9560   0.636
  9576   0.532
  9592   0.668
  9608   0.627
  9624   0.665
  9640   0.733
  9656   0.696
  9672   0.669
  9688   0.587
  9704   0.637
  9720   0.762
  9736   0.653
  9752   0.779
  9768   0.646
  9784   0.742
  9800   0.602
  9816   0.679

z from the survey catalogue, 0.78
